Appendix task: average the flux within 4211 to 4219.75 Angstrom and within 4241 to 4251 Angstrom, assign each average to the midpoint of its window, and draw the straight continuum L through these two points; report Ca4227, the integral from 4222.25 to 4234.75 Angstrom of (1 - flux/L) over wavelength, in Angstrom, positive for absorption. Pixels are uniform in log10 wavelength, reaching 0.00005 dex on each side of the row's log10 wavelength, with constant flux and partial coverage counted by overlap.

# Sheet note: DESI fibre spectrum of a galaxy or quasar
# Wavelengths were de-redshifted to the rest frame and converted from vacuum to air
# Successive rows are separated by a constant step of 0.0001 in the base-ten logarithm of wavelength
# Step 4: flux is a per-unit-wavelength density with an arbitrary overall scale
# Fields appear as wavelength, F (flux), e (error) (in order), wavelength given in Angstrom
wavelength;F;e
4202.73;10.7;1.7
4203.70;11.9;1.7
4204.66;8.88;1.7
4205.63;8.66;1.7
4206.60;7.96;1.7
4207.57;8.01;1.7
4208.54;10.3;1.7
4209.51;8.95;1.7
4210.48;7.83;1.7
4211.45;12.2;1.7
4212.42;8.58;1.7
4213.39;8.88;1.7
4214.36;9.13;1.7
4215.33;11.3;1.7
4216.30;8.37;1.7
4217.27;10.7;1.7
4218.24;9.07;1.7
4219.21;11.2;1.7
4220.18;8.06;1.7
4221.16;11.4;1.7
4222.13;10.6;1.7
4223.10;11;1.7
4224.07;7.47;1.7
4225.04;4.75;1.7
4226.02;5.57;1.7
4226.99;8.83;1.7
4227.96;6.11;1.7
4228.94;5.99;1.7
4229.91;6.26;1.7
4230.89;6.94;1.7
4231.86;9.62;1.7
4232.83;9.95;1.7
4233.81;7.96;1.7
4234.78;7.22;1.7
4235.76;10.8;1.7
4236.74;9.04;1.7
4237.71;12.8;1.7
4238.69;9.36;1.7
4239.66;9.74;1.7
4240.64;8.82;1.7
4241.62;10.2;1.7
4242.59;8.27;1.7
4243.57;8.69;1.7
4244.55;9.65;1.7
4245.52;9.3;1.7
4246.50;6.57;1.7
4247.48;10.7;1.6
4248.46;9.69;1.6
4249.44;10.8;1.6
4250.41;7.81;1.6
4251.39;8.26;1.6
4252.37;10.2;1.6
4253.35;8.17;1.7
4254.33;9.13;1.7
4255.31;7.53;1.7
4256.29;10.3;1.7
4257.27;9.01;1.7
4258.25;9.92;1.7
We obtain 2.6 Angstrom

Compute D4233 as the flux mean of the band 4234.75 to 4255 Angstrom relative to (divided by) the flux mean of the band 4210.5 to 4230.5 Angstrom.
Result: 1.1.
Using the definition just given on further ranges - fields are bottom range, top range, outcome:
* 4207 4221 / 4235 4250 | 1.01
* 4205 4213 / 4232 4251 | 1.03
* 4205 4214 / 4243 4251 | 1.01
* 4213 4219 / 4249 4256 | 0.92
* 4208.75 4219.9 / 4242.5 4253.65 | 0.94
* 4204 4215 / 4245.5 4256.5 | 0.99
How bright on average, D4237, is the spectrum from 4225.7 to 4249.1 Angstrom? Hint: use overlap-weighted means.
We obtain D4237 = 8.71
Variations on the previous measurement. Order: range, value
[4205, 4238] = 8.84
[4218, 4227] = 8.79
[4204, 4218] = 9.3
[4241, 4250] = 9.3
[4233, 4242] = 9.55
